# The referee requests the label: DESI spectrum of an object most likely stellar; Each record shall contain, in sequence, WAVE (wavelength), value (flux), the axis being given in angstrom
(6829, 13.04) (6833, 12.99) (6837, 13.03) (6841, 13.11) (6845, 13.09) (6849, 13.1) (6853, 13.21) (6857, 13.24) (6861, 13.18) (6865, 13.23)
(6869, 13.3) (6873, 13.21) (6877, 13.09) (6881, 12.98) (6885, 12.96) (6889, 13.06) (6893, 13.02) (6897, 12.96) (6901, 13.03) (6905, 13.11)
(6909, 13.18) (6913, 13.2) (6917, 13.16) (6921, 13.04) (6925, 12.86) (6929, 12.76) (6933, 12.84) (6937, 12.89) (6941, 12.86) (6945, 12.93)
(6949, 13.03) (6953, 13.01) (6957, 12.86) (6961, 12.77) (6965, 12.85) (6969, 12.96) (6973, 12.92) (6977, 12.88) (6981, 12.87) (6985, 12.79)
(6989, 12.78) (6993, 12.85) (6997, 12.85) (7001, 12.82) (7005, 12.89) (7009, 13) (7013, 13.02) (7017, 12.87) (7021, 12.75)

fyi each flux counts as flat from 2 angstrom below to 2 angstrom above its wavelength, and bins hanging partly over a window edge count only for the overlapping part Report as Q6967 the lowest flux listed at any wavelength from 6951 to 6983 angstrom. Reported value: 12.77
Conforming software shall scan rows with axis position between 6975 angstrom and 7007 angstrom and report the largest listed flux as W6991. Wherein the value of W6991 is 12.89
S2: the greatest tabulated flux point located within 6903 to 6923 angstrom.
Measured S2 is 13.2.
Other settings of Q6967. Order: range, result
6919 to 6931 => 12.76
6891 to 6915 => 12.96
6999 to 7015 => 12.82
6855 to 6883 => 12.98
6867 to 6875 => 13.21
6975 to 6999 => 12.78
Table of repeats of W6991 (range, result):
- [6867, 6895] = 13.3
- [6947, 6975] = 13.03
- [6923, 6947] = 12.93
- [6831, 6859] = 13.24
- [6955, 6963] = 12.86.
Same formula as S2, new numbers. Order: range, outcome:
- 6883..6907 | 13.11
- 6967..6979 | 12.96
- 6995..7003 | 12.85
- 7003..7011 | 13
